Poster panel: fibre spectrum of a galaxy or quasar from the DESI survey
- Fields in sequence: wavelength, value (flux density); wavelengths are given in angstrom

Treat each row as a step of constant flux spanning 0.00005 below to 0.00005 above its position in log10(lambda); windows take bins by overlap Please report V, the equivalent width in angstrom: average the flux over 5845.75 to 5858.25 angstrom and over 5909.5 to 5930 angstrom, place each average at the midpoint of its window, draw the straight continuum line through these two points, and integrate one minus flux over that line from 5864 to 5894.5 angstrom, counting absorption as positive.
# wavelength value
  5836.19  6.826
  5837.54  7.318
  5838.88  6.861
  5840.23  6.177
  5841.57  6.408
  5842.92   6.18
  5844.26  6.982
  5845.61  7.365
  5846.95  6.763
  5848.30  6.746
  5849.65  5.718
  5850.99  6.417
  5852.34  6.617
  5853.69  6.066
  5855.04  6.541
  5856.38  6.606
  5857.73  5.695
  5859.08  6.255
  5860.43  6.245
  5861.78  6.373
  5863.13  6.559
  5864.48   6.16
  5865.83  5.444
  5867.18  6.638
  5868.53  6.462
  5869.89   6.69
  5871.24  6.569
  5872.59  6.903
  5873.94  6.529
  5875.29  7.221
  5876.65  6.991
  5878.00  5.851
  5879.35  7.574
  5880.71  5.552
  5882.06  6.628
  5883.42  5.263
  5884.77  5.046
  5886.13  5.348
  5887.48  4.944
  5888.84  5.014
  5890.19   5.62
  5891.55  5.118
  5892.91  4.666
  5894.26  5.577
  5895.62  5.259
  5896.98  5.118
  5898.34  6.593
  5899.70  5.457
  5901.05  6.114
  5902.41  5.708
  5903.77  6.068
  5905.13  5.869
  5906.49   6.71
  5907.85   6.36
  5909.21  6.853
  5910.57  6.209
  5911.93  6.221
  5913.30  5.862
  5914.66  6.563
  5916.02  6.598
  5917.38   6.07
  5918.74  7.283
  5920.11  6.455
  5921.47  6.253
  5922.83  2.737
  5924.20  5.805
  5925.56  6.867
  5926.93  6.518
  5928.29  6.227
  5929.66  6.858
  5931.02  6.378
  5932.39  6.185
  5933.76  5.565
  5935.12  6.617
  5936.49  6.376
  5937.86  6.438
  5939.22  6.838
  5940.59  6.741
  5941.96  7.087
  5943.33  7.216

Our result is 1.5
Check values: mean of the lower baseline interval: 6.41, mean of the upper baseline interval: 6.17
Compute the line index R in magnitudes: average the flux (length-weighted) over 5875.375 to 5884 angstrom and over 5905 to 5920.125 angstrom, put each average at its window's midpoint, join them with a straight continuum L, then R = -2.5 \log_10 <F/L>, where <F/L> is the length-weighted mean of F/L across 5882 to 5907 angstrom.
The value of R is 0.16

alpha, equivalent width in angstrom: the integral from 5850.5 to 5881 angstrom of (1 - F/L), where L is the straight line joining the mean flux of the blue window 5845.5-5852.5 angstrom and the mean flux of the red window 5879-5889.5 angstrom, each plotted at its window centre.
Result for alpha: -1.8 angstrom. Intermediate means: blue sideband 6.55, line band 6.44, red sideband 5.61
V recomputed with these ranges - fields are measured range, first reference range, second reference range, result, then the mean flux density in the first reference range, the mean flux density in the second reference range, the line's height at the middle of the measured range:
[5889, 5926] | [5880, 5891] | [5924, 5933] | 0.23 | 5.43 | 6.44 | 5.94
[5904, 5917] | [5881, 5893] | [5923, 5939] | -1.17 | 5.33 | 6.25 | 5.82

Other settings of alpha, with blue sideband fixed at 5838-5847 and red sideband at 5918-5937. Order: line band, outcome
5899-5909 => 0.3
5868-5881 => -0.4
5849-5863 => 0.7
